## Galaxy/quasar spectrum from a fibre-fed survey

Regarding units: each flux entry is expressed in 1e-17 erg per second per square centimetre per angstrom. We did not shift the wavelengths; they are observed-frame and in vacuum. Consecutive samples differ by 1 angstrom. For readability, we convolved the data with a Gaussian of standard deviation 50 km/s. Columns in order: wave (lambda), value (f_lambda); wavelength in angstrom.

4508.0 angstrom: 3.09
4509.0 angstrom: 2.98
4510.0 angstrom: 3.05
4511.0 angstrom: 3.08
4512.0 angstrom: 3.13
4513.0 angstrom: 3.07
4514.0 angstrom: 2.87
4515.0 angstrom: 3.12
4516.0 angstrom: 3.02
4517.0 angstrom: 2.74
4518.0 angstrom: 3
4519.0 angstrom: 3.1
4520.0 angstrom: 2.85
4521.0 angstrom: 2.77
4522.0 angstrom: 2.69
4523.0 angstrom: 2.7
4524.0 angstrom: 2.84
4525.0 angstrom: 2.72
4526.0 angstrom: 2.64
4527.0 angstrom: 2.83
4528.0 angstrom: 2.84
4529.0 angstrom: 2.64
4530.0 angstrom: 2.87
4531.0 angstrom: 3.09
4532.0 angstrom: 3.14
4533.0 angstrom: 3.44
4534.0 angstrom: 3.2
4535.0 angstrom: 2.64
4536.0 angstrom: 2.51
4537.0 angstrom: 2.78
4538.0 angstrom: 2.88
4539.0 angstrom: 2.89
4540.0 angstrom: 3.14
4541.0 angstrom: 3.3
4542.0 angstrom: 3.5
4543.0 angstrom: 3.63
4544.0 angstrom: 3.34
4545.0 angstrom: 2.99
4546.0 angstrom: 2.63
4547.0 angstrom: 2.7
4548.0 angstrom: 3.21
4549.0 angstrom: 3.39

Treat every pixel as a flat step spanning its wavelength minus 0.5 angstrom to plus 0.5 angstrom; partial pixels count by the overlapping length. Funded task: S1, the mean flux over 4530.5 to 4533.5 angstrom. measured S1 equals 3.22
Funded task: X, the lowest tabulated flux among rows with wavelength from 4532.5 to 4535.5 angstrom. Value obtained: 2.64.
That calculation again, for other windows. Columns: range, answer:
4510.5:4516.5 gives 2.87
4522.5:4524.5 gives 2.7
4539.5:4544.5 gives 3.14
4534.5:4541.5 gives 2.51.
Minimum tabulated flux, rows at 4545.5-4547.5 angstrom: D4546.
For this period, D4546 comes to 2.63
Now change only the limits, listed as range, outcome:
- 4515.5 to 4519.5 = 2.74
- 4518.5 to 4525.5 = 2.69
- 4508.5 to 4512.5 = 2.98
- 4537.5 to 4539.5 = 2.88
